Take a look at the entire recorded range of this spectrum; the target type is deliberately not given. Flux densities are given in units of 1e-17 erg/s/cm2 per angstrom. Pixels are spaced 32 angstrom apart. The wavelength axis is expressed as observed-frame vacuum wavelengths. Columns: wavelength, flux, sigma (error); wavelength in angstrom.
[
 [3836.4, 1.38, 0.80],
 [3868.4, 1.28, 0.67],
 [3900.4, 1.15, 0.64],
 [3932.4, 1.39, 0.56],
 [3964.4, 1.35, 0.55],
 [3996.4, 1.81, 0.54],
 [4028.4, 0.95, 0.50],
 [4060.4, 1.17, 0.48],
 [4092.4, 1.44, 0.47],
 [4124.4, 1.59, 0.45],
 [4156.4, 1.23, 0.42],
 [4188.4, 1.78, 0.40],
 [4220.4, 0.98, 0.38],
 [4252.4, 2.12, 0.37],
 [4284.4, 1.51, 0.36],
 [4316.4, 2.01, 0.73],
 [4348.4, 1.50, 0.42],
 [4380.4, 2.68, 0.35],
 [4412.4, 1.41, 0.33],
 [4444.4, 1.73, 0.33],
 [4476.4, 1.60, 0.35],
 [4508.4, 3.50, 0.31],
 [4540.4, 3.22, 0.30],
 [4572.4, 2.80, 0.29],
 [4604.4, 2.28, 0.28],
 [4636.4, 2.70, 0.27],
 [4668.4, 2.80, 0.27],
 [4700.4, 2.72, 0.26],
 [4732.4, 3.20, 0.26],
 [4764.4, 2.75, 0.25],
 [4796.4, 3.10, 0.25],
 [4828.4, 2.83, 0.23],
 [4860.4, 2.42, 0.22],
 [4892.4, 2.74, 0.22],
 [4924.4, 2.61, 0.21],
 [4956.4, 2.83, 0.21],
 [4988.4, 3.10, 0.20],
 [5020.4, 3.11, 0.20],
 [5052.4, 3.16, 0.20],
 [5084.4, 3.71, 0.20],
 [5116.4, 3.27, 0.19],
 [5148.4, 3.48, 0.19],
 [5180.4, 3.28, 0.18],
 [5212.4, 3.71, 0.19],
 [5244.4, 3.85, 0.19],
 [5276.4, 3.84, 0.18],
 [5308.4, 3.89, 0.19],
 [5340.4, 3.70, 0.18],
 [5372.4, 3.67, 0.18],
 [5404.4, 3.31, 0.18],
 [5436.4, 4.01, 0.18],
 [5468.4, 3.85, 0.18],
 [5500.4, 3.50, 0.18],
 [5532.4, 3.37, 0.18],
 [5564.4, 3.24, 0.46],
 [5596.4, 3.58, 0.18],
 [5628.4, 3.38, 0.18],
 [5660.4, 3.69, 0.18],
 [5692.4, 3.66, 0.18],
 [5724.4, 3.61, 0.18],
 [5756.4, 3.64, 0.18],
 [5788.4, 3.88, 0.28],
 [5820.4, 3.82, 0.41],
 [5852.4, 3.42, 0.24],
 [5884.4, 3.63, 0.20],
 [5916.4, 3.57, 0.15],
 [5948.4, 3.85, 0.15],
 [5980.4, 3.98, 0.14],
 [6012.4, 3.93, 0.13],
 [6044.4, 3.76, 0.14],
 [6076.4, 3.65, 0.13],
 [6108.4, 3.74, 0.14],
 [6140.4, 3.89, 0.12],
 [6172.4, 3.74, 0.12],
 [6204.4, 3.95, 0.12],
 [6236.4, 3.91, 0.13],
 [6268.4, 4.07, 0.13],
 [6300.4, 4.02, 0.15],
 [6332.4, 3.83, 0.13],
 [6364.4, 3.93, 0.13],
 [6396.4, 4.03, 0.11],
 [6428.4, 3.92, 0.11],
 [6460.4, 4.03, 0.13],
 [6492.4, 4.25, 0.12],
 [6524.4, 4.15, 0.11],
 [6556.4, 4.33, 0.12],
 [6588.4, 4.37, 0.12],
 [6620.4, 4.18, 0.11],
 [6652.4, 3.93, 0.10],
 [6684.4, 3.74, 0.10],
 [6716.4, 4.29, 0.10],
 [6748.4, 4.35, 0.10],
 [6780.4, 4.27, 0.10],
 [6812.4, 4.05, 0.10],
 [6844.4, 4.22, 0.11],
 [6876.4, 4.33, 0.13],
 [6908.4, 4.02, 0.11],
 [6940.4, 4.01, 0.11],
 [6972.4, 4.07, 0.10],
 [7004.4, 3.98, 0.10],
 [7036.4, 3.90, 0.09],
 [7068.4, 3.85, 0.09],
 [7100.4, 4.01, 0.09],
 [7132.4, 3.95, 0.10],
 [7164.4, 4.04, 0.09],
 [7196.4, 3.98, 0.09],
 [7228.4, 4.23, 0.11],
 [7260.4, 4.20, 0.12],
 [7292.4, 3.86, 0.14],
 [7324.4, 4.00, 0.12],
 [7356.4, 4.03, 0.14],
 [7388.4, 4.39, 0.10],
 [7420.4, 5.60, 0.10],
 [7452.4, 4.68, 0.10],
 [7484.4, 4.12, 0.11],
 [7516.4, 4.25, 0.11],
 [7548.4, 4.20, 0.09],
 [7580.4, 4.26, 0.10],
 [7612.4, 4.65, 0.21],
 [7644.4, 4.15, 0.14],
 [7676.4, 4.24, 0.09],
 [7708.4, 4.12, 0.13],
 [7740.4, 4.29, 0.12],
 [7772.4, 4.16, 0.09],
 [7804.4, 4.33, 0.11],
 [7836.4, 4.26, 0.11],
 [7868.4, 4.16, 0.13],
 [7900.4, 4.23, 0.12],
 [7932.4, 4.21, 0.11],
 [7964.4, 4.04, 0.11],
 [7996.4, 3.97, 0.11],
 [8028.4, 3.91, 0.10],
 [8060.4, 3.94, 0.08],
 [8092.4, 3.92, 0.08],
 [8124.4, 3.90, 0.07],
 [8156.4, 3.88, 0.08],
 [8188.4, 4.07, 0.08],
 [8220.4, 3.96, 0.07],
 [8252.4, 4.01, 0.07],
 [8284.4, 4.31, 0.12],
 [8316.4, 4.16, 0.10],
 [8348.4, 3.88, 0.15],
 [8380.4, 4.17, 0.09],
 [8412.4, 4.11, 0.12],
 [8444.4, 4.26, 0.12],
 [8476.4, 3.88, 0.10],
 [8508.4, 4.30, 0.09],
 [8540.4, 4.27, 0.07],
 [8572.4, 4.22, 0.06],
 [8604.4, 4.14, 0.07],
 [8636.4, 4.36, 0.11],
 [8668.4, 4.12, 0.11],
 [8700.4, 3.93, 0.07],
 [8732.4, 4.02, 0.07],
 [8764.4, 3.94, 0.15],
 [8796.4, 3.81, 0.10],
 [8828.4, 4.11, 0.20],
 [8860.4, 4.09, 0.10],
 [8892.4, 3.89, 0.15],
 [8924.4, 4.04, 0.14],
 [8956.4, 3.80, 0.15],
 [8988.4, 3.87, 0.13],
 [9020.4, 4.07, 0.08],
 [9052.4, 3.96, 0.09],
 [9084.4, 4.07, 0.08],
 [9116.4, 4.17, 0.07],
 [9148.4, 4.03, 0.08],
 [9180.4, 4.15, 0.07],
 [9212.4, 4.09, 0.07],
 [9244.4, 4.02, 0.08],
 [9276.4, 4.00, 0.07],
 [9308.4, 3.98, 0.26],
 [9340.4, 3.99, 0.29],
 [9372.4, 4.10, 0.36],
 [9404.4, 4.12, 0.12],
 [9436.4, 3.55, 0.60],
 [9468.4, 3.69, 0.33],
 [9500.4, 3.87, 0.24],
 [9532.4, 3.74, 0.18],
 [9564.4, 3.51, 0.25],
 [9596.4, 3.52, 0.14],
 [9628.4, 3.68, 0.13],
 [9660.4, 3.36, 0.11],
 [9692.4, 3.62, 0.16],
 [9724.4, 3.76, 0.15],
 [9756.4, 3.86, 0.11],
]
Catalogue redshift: 0.131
